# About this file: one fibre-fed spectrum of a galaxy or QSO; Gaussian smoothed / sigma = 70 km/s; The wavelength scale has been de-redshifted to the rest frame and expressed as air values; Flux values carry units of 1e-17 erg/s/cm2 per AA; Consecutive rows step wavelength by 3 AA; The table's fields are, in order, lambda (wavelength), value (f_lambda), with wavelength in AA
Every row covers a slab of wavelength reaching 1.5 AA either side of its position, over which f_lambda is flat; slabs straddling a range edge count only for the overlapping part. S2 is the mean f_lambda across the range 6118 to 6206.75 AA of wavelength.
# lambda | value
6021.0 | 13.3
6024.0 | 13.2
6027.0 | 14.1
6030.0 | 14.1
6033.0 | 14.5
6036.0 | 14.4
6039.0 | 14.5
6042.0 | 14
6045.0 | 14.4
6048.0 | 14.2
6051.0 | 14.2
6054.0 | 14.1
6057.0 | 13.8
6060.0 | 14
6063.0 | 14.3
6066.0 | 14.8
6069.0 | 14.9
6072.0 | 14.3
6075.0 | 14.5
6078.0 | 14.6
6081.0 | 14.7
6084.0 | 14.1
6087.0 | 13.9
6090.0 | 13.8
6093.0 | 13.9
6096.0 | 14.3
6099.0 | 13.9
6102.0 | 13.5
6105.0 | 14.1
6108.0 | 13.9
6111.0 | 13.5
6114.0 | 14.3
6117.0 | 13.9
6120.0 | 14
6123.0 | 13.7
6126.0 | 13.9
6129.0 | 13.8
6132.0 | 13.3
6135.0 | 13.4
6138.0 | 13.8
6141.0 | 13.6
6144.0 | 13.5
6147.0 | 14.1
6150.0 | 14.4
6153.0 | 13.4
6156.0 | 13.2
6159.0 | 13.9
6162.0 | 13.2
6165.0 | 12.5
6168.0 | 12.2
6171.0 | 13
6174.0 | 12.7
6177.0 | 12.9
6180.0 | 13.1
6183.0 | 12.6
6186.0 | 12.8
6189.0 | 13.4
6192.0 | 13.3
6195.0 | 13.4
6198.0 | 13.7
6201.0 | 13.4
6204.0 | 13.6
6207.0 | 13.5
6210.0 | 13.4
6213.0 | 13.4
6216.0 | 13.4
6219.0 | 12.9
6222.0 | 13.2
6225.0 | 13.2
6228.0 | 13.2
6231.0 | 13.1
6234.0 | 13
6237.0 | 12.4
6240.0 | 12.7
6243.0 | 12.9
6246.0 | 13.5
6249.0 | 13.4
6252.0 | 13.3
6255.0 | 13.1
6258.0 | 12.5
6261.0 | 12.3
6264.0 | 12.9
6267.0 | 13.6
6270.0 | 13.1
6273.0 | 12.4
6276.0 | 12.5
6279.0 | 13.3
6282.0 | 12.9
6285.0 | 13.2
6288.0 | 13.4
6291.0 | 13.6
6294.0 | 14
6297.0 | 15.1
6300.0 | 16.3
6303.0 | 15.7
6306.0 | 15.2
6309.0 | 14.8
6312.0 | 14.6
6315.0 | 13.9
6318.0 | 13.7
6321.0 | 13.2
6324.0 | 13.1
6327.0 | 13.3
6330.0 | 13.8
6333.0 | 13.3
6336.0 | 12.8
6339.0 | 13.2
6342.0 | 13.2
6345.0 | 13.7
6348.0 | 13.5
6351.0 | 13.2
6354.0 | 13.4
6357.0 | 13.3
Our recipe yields 13.4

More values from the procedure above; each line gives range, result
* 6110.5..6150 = 13.8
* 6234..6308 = 13.5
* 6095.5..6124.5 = 13.9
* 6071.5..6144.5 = 13.9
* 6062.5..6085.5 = 14.5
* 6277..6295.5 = 13.4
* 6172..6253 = 13.2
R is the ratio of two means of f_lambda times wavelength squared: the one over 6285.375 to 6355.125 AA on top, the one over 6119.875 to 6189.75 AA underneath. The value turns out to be 1.10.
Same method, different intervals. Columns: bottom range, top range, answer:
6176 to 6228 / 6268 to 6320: 1.09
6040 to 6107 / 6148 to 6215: 0.97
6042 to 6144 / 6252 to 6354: 1.04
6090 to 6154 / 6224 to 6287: 0.98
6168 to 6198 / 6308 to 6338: 1.09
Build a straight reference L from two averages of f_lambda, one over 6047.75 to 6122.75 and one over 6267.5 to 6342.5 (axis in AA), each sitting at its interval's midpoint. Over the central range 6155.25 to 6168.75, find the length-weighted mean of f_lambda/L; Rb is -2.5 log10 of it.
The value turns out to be 0.08 mag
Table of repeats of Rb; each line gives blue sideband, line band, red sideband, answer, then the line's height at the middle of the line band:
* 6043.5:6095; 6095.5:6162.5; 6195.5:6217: 0.012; 13.9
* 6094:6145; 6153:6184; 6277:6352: 0.069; 13.8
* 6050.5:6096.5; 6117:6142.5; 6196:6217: 0.018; 13.9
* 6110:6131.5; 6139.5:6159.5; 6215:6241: -0.007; 13.6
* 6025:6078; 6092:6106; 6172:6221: 0.001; 13.9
